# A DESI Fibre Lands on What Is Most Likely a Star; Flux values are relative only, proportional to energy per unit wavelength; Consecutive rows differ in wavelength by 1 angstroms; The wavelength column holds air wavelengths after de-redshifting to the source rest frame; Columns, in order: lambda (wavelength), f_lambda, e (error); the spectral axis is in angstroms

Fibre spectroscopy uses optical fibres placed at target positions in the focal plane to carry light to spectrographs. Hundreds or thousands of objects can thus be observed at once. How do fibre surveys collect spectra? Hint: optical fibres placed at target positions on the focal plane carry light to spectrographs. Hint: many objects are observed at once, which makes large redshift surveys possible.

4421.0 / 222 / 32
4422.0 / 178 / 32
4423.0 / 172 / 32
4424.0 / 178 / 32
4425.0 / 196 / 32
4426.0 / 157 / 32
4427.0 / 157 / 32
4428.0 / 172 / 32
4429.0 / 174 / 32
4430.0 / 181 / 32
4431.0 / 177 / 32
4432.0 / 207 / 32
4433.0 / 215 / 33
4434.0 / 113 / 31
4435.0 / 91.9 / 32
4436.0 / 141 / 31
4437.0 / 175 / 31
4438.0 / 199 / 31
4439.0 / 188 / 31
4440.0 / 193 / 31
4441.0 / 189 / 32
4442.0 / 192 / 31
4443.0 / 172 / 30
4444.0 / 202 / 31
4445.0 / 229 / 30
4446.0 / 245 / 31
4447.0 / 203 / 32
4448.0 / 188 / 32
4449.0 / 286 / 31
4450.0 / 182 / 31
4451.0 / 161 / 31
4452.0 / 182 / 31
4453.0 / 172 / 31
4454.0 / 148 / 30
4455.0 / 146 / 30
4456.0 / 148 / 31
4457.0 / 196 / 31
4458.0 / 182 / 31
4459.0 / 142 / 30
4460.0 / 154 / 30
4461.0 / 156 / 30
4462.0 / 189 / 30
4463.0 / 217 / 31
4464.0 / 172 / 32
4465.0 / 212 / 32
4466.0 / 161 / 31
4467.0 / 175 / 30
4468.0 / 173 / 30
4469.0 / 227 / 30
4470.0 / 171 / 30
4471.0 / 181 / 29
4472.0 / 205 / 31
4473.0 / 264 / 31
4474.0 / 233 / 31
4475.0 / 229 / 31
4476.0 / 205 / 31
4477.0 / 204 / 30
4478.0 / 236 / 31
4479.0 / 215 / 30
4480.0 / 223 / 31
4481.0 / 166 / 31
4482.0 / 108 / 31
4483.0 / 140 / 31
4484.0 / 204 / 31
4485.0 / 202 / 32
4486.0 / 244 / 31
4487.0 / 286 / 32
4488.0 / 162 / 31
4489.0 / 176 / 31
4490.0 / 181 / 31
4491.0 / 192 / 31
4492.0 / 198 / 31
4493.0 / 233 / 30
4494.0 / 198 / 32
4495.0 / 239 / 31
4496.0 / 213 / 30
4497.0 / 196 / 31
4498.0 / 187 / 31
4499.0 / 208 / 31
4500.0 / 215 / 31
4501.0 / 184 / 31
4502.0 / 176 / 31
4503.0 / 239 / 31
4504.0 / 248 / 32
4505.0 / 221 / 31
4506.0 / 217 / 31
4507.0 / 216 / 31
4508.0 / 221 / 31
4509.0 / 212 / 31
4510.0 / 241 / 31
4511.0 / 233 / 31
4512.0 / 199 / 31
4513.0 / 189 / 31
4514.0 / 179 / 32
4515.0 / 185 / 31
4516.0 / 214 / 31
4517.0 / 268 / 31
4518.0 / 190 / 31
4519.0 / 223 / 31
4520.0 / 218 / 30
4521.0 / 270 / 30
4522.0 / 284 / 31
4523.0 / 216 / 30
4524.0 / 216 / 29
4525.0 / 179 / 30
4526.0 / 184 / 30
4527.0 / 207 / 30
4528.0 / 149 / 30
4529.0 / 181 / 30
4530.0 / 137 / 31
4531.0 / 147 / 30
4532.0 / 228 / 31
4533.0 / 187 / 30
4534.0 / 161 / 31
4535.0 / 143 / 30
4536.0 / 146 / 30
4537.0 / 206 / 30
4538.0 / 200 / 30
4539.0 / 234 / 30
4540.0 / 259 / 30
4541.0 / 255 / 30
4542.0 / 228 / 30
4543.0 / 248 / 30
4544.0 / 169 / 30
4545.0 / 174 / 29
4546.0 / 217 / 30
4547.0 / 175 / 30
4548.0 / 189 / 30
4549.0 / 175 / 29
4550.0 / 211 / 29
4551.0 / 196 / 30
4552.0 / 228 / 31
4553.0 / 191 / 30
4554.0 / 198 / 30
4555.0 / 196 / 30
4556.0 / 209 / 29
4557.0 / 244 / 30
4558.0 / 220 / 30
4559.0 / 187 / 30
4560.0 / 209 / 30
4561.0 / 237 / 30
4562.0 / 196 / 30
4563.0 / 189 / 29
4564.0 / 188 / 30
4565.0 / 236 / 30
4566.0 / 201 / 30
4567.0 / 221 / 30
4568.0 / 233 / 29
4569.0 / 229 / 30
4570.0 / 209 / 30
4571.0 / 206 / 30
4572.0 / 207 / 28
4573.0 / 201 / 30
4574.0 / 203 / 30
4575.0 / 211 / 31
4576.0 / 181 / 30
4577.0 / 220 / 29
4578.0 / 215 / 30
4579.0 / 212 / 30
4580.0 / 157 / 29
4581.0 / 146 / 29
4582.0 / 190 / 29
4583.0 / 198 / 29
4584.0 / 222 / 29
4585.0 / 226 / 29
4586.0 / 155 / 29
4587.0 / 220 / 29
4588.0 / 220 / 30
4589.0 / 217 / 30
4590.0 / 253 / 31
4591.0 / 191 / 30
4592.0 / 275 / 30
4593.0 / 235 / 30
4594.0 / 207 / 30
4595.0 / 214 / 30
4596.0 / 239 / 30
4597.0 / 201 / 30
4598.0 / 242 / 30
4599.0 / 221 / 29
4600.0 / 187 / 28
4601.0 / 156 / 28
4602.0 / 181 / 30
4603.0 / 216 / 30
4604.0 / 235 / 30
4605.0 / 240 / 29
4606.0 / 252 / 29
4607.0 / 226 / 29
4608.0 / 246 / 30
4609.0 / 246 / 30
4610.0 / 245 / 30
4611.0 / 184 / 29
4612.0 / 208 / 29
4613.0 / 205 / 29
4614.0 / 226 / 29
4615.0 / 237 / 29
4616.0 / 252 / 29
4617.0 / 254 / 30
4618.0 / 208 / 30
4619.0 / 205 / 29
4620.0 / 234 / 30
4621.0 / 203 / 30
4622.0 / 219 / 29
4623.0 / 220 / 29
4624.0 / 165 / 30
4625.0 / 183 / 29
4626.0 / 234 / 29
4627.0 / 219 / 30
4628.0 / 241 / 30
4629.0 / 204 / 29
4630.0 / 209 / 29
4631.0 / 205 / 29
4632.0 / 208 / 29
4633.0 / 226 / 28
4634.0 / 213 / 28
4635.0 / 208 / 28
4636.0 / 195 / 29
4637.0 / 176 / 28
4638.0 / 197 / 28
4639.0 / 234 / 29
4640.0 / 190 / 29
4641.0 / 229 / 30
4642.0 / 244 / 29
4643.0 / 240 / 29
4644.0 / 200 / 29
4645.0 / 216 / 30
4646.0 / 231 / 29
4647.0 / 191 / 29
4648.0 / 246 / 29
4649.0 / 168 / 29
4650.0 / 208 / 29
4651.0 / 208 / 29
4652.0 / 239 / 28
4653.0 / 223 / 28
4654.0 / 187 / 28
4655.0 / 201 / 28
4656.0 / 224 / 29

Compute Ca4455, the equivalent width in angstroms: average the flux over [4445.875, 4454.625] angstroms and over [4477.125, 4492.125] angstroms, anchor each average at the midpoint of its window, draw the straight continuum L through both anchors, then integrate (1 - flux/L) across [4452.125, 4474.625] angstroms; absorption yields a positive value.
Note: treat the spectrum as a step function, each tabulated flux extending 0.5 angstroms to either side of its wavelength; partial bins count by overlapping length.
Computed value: 1.3 angstroms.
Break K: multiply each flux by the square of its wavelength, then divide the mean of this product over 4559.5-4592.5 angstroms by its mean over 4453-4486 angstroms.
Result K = 1.16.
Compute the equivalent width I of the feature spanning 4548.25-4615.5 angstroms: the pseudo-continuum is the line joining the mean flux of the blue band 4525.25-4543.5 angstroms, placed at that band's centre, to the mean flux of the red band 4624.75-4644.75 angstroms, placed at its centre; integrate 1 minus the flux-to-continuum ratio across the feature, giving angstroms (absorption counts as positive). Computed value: -2.7 angstroms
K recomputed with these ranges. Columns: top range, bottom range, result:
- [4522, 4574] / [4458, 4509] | 1.04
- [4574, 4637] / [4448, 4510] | 1.14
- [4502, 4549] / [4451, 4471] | 1.21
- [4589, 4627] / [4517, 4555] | 1.13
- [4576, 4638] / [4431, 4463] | 1.27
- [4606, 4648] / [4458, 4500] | 1.18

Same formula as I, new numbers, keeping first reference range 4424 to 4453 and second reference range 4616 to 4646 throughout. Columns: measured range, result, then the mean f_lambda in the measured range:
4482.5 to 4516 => -2.34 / 207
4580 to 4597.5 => -0.27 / 211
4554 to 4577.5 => -0.69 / 210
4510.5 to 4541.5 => -0.80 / 203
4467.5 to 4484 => -0.78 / 199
